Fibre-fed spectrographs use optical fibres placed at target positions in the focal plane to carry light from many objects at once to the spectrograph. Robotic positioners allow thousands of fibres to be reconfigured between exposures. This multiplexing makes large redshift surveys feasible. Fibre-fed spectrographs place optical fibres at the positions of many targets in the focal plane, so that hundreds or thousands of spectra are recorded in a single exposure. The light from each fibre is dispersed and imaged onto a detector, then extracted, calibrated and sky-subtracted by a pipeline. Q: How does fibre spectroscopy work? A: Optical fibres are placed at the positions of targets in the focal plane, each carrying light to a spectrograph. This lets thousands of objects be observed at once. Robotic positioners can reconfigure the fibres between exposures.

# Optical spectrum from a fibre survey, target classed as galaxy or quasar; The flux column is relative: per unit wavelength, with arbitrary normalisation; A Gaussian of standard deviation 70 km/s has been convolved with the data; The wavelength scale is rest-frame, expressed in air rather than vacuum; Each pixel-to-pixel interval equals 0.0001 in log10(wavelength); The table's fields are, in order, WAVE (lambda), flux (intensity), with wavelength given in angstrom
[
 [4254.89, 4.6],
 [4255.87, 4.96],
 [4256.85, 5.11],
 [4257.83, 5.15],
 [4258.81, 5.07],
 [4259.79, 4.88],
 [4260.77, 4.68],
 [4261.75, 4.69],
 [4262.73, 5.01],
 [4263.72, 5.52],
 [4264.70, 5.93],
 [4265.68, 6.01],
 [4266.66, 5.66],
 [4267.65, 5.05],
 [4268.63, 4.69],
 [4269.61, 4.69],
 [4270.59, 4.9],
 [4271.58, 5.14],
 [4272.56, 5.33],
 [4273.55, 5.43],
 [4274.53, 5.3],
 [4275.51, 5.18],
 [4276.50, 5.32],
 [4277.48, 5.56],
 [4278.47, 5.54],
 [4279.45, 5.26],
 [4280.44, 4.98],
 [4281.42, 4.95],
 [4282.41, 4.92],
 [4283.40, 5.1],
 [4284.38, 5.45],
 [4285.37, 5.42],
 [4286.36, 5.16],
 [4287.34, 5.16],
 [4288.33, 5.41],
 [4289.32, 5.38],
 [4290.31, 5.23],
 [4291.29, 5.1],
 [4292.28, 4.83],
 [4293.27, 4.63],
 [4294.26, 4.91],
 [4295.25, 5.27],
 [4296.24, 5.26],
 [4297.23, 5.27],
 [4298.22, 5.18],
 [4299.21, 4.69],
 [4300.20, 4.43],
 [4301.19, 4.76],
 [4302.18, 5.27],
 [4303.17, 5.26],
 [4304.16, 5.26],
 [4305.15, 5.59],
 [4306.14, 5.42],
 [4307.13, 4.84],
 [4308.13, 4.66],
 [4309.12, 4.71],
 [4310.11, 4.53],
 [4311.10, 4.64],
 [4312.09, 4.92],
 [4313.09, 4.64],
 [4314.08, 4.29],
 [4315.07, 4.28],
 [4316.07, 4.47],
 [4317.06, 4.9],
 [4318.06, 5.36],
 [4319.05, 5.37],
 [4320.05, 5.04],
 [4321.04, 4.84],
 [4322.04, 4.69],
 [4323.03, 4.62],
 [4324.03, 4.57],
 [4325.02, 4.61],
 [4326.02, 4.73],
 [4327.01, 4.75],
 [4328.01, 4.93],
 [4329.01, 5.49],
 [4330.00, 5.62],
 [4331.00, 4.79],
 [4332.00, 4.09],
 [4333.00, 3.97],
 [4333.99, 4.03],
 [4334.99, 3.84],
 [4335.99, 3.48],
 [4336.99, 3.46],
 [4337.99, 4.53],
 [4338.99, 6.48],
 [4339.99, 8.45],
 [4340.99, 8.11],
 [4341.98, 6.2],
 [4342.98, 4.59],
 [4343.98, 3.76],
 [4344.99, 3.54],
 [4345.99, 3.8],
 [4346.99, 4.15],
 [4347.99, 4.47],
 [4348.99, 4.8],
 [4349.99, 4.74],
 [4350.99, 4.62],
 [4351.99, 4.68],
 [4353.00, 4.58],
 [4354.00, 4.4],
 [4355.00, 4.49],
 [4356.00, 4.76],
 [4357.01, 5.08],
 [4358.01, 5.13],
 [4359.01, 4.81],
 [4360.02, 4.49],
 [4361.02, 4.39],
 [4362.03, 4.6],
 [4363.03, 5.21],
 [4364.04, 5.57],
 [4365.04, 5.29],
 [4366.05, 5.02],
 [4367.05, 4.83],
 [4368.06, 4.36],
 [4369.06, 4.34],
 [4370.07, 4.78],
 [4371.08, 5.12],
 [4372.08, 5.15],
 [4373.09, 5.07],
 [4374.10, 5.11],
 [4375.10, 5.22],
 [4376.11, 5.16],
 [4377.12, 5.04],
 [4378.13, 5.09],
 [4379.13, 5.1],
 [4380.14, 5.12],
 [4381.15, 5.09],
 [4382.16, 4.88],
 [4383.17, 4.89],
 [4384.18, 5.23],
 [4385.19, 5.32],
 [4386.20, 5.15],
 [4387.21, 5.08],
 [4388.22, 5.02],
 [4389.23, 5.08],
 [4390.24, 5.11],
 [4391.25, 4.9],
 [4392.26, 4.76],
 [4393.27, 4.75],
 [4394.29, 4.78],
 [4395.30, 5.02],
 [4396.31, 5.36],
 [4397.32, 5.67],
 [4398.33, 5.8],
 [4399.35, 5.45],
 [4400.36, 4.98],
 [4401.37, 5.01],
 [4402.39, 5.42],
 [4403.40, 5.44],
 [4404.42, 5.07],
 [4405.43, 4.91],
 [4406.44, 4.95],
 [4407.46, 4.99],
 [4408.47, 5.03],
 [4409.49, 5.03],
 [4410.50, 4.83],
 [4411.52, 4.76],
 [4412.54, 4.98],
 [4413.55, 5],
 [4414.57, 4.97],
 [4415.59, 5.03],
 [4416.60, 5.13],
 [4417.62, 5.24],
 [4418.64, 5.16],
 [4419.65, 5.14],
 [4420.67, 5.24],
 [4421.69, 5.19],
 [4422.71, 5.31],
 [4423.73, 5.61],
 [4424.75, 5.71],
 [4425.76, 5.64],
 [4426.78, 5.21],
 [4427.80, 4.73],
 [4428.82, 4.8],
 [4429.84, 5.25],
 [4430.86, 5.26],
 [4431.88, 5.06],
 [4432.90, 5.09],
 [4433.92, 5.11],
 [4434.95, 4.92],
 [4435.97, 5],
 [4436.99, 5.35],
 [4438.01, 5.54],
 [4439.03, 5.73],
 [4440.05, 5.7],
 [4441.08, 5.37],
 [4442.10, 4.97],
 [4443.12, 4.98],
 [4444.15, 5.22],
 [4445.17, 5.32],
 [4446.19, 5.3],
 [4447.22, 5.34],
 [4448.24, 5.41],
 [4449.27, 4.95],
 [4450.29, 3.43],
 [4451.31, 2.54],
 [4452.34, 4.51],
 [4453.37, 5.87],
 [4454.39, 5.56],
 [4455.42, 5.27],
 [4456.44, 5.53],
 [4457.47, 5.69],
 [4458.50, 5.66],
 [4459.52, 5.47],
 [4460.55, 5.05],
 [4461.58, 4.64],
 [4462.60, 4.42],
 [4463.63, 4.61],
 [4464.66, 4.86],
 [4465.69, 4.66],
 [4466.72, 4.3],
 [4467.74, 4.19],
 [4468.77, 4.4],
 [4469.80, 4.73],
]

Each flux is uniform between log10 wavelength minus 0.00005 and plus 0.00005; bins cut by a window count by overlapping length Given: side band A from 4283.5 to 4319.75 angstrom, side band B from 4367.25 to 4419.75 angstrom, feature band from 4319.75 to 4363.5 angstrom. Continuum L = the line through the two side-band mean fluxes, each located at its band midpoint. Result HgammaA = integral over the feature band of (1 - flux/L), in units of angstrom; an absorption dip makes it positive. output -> 2.1 angstrom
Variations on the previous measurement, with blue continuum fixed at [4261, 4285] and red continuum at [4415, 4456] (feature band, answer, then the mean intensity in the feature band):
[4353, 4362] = 0.9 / 4.68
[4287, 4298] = 0.2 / 5.13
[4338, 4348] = -0.3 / 5.36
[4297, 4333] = 2.4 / 4.86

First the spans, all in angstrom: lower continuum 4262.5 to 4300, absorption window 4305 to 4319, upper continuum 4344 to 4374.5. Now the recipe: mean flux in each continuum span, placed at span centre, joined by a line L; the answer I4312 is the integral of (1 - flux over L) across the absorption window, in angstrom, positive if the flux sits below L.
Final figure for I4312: 0.6 angstrom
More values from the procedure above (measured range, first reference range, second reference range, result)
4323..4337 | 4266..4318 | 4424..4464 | 1.6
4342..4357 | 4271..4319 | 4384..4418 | 1.8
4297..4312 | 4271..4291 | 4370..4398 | 0.7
